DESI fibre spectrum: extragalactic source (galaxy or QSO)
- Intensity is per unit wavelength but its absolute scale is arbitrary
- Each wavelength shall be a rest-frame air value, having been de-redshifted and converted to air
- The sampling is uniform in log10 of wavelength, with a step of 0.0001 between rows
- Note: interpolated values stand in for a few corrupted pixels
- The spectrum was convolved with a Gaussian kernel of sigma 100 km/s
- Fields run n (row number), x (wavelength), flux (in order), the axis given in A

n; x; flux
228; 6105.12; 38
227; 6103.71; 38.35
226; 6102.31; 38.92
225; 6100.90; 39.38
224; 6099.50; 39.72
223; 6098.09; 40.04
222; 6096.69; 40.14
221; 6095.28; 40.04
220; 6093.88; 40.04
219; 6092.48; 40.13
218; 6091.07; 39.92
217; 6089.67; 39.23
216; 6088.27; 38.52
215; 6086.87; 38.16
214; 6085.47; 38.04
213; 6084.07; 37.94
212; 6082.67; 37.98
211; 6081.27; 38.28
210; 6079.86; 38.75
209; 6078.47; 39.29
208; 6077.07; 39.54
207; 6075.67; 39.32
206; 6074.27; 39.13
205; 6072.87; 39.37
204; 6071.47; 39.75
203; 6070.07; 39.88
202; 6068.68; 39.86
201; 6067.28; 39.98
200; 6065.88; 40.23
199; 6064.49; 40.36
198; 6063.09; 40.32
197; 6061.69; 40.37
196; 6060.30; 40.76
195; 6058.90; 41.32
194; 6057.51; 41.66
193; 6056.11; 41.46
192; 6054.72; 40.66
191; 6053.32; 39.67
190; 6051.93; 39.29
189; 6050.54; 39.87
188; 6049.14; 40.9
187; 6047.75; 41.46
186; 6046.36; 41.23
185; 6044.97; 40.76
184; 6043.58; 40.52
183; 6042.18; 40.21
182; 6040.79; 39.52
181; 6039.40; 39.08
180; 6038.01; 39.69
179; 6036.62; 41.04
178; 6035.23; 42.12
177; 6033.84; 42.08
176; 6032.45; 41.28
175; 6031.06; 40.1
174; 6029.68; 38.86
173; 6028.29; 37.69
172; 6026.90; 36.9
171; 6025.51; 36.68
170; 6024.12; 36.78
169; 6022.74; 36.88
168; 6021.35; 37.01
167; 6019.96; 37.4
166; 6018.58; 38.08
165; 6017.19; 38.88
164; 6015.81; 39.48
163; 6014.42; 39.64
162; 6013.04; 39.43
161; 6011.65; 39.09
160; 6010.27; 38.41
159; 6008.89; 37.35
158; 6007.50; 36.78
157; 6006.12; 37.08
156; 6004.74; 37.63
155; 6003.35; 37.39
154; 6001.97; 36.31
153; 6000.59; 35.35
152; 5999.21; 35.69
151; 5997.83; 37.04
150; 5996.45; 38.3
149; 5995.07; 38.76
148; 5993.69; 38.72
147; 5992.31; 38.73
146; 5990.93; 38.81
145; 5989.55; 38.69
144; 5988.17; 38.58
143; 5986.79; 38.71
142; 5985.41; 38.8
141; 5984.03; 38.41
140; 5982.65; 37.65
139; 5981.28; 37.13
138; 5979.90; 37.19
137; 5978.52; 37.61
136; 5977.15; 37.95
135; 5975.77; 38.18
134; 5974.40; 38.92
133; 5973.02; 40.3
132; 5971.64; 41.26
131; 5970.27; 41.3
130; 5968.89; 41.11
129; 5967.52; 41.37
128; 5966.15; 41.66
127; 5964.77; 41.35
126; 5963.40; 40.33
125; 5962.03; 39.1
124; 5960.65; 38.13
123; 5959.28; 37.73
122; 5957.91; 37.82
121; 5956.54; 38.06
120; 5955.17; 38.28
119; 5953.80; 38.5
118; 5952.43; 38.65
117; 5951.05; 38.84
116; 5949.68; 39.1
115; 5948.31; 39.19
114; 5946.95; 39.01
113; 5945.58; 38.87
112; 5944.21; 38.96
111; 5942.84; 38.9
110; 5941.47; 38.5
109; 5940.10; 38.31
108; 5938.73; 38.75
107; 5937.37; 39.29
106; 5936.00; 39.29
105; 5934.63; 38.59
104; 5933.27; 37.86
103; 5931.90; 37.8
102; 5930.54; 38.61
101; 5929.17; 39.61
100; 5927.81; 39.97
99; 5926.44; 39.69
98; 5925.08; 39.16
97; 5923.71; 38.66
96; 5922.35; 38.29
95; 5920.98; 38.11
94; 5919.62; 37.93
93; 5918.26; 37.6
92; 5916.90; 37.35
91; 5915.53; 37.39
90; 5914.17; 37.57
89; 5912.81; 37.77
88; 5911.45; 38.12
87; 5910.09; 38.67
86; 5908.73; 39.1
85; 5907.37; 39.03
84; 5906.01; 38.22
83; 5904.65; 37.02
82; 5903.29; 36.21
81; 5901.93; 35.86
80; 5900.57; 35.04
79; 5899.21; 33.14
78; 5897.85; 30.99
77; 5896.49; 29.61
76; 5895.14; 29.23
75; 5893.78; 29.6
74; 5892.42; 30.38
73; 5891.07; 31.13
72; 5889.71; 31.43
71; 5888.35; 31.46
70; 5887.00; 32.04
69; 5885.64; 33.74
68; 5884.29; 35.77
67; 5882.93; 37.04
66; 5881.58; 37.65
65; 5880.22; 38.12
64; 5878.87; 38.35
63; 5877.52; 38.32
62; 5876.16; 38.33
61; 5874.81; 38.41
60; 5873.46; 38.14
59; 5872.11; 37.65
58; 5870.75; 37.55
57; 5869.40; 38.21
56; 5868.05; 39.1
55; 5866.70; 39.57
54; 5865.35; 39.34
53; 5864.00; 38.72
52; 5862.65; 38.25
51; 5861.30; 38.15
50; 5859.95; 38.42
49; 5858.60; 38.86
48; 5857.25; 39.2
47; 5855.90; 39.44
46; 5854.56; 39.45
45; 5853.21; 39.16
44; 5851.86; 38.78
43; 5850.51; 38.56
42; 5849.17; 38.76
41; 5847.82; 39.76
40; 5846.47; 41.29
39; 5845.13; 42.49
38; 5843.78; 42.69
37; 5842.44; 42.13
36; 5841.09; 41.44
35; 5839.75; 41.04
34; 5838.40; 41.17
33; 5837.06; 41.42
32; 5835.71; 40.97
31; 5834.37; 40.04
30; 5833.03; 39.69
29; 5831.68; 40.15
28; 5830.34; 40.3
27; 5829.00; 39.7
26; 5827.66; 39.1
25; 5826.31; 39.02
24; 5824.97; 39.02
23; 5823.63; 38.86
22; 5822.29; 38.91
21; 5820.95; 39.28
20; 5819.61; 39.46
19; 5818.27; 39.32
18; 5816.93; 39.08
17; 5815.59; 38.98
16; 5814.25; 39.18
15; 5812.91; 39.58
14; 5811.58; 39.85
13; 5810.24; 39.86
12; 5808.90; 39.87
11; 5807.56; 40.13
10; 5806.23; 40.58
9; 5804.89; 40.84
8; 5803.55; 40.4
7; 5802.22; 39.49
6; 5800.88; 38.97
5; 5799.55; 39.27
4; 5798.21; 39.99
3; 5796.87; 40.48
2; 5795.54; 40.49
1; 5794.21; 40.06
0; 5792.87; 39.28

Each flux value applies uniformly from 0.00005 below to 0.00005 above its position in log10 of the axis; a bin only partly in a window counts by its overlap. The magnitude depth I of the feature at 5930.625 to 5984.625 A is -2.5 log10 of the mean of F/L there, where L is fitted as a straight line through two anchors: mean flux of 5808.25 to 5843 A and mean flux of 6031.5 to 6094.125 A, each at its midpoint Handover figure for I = 0.03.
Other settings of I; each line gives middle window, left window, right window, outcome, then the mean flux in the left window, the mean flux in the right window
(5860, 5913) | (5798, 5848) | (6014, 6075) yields 0.113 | 40.1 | 39.7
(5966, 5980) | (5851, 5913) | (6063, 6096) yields -0.055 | 36.5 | 39.3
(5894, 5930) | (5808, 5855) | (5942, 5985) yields 0.074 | 40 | 39.1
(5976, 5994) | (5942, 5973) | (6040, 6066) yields 0.043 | 39.4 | 40.6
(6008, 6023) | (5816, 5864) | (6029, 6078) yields 0.052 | 39.8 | 40.3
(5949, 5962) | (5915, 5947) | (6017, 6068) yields 0.014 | 38.6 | 39.8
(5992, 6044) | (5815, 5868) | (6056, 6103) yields 0.033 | 39.7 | 39.6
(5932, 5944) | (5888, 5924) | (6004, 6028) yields -0.074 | 35.4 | 37.8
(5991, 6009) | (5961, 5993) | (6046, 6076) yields 0.061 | 39.2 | 40.3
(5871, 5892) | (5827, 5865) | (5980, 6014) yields 0.106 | 40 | 37.9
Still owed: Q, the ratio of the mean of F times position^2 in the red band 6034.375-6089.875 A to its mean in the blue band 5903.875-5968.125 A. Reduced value 1.1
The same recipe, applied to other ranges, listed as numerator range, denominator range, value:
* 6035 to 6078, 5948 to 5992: 1.06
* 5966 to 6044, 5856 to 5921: 1.10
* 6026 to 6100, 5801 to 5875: 1.08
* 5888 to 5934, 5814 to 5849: 0.93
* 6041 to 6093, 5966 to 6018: 1.06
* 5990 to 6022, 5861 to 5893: 1.08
